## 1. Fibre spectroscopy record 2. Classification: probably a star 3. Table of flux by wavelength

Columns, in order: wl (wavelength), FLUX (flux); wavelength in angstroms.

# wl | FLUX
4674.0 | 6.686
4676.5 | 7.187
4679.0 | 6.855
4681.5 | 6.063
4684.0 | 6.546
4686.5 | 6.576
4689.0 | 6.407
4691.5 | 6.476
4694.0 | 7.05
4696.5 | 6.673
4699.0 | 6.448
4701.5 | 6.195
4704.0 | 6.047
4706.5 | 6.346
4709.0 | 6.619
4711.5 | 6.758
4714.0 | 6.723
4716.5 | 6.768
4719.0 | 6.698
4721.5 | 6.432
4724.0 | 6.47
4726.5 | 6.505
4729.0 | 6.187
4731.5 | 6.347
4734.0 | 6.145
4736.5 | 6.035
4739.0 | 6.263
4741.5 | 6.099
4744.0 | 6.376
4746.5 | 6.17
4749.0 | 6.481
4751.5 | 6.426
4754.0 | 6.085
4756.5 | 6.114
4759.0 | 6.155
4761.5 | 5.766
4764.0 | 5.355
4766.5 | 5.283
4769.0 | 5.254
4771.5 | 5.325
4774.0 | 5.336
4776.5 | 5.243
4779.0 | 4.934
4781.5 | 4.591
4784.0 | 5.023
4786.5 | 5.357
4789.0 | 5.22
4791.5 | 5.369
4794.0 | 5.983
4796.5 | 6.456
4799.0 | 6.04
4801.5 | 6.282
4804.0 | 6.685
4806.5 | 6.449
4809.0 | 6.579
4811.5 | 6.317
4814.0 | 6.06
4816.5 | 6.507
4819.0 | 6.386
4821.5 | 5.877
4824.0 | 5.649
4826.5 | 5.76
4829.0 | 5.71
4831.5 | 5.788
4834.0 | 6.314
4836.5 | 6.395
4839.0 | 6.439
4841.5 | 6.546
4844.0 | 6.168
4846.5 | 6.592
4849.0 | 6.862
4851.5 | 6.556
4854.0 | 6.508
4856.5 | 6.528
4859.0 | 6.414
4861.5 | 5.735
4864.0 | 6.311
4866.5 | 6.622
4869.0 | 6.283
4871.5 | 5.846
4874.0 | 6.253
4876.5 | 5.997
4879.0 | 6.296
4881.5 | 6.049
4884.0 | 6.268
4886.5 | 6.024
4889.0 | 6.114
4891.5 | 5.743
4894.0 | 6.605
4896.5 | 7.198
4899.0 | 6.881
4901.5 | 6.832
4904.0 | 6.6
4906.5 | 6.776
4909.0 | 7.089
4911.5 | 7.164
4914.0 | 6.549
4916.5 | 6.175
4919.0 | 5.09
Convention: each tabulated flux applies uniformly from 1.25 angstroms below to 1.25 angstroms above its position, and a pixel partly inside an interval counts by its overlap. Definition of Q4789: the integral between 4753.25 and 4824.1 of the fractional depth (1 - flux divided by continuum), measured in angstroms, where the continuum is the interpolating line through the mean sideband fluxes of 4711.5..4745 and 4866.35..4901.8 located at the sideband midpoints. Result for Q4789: 6.5 angstroms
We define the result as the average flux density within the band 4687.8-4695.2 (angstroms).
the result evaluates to 6.64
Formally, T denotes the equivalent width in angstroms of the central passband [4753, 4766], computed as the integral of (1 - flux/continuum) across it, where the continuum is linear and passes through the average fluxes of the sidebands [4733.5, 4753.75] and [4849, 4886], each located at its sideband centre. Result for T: 0.82 angstroms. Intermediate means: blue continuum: 6.25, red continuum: 6.28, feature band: 5.86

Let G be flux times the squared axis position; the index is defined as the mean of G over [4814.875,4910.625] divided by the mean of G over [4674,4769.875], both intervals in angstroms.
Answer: 1.06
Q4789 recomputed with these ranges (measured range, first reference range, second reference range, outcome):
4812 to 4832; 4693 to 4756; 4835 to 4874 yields 1.3 angstroms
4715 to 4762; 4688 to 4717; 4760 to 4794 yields -3.0 angstroms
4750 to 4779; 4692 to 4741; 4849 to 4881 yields 3.4 angstroms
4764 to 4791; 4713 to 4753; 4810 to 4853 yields 4.9 angstroms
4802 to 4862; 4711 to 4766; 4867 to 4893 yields -1.3 angstroms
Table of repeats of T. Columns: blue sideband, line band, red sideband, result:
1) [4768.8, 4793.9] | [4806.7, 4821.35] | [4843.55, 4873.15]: -1.7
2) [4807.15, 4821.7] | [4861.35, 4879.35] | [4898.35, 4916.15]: 1.2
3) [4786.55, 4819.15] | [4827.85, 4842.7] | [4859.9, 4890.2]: -0.1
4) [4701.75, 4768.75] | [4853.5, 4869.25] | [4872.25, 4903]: 0.0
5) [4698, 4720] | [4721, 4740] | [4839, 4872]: 0.6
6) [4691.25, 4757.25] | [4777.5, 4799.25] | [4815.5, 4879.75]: 3.1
